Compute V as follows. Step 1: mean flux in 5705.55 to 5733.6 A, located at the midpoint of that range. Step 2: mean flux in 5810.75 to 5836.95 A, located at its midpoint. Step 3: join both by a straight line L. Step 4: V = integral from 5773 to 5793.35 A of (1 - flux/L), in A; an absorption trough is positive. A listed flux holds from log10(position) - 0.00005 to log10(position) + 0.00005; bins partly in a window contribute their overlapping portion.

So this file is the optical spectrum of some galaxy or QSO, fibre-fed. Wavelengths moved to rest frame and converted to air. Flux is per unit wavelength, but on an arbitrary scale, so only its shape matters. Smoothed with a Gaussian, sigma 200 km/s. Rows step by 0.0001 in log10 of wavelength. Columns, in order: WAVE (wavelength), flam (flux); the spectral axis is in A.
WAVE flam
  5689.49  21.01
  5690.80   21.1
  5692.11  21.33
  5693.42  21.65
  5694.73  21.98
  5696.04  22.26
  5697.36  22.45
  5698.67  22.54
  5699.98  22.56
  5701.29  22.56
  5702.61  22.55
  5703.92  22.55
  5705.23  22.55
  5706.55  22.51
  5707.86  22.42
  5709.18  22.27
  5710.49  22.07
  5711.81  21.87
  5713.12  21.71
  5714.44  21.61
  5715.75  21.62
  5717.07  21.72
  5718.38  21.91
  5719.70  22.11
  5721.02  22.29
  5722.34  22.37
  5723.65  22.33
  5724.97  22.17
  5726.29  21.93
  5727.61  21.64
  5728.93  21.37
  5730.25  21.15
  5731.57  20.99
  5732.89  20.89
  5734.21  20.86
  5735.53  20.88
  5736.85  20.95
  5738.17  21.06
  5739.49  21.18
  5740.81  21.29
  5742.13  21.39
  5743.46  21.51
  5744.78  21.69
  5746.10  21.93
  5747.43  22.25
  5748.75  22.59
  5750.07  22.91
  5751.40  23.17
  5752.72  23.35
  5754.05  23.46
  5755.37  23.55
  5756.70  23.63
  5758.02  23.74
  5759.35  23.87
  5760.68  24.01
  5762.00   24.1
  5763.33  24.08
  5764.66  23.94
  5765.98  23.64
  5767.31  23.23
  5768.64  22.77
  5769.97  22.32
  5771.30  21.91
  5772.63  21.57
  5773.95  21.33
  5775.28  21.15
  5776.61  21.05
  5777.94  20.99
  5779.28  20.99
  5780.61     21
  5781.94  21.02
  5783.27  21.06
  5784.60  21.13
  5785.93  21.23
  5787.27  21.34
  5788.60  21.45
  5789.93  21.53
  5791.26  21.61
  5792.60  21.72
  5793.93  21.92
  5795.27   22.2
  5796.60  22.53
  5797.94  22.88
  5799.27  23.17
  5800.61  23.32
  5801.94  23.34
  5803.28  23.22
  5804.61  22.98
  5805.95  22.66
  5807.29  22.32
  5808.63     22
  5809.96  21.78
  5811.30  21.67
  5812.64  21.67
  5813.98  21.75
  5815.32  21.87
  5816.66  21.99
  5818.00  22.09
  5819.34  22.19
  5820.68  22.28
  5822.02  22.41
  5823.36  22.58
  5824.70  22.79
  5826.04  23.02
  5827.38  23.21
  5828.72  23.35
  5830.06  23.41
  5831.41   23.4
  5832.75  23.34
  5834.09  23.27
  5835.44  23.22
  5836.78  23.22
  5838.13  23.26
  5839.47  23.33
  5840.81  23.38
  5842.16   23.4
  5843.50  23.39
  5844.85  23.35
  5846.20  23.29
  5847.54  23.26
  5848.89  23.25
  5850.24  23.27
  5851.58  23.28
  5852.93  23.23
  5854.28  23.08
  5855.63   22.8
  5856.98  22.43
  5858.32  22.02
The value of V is 1.0 A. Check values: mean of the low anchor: 21.9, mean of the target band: 21.3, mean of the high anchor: 22.6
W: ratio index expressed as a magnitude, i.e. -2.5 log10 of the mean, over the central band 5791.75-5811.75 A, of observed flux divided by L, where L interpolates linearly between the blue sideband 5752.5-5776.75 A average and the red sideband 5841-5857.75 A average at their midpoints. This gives 0.03 mag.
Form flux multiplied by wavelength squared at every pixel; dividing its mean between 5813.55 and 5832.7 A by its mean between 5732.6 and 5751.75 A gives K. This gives 1.1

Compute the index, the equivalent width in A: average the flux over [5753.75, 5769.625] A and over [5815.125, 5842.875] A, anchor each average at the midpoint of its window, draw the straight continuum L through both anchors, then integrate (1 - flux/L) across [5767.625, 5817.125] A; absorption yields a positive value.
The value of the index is 2.98 A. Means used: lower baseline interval 23.6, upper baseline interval 22.9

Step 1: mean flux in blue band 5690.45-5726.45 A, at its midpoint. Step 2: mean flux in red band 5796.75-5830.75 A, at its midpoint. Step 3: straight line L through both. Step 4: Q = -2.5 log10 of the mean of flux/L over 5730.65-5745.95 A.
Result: 0.05 mag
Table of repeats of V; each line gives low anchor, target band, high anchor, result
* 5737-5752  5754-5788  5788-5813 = -0.4 A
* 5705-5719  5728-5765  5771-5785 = -1.3 A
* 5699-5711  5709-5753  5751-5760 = 2.4 A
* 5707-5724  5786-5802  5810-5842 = 0.2 A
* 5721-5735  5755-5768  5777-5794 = -1.4 A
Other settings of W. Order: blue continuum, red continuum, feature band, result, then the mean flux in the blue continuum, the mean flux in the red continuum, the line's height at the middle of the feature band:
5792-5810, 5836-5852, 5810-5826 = 0.037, 22.6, 23.3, 22.9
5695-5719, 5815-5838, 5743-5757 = -0.014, 22.2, 22.8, 22.4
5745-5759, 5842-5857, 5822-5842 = -0.001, 23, 23.2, 23.2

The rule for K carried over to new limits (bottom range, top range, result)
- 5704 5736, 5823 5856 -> 1.11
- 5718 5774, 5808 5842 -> 1.04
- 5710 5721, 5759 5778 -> 1.06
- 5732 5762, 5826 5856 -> 1.08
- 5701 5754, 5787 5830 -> 1.05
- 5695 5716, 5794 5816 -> 1.04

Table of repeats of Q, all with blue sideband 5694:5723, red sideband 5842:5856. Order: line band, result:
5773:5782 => 0.08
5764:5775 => 0.00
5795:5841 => 0.01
